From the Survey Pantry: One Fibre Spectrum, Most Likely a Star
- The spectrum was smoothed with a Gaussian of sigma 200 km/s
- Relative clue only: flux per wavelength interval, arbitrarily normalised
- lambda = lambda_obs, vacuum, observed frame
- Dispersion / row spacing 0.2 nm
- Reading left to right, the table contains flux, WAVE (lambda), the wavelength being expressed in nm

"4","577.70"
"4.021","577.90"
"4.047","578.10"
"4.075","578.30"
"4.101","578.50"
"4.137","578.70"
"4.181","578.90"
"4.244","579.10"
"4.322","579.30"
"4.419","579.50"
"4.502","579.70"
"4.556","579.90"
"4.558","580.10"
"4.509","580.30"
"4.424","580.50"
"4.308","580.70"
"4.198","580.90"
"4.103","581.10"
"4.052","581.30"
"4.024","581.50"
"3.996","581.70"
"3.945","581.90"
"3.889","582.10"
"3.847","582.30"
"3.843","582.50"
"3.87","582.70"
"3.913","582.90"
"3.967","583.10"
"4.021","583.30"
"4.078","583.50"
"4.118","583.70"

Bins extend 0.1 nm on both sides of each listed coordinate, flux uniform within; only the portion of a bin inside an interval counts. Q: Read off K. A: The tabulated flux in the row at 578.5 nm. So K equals 4.101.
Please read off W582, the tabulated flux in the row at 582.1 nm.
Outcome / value 3.889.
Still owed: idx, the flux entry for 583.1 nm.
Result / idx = 3.967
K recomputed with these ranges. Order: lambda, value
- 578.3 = 4.075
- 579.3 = 4.322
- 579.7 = 4.502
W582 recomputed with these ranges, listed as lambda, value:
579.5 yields 4.419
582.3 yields 3.847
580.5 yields 4.424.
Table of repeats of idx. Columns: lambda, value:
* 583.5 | 4.078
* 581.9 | 3.945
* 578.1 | 4.047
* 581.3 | 4.052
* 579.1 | 4.244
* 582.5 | 3.843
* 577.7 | 4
